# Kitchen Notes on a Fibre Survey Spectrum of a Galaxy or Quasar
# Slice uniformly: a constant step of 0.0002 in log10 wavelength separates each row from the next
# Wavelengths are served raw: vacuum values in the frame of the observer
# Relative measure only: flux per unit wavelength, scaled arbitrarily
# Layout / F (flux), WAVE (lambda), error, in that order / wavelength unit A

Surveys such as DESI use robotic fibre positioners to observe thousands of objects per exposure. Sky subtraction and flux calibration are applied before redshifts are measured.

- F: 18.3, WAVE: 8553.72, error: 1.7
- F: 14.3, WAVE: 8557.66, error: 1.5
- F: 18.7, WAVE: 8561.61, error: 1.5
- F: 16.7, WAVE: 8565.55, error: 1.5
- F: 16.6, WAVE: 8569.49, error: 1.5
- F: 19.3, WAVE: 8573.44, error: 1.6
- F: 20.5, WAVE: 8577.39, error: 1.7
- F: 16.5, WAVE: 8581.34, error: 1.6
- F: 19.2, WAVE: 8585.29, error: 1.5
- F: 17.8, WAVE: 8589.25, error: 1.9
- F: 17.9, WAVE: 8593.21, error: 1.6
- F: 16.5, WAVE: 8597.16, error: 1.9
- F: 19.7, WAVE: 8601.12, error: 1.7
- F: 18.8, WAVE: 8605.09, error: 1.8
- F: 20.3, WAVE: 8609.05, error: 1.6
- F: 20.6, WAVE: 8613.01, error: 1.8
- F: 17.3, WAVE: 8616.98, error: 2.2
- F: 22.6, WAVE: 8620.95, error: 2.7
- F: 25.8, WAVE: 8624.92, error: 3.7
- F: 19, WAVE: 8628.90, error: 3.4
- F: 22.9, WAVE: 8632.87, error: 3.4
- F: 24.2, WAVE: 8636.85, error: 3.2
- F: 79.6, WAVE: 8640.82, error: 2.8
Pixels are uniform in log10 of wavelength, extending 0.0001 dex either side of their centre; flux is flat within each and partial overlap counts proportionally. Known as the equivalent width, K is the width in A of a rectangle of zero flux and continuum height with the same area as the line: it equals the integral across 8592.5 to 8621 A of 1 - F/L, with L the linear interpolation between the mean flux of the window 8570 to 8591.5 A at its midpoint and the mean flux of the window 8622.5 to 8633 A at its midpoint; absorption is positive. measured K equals 2.3 A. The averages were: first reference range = 18.5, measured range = 19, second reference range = 22.5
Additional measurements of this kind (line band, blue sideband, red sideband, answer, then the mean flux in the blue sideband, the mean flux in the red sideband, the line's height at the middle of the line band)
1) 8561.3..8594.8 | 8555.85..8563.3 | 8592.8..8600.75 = -2.16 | 16.4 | 17.6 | 17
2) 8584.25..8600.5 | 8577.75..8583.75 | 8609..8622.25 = 0.53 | 17.8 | 20.1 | 18.5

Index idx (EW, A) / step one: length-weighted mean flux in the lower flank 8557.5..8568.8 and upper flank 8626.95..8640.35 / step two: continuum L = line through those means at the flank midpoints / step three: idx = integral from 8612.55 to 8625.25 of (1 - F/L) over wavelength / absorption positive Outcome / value 2.5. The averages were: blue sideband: 16.9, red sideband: 28.6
